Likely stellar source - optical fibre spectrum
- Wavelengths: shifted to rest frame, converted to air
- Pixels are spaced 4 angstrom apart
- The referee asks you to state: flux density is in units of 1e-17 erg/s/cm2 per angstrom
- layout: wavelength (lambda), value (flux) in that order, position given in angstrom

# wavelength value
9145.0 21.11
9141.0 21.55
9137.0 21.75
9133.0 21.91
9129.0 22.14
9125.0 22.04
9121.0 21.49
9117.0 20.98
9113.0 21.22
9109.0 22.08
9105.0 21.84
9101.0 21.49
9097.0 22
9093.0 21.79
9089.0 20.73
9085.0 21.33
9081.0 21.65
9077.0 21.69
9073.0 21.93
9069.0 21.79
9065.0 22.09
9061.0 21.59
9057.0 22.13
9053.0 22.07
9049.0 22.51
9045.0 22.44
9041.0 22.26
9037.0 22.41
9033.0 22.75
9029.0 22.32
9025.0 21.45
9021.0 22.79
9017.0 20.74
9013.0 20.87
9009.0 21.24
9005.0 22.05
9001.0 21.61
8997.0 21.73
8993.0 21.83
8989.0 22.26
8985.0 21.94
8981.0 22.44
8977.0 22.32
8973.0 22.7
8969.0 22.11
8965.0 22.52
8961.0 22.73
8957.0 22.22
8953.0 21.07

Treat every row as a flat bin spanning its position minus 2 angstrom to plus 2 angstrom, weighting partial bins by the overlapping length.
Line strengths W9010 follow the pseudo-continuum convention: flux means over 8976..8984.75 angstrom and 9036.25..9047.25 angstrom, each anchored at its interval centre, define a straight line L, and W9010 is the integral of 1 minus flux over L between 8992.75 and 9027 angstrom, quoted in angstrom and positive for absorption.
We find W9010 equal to 1.2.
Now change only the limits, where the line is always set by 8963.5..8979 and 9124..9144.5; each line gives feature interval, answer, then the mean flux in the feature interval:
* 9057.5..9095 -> 0.7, 21.6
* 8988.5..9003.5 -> 0.3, 21.8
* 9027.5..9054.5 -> -0.3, 22.4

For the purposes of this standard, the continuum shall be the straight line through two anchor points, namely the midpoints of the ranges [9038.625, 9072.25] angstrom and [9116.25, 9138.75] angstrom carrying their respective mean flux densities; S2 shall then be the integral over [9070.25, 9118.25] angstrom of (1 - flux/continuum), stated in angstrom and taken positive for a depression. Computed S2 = 0.76 angstrom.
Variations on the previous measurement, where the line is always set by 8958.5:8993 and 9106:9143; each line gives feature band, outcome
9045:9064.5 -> -0.1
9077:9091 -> 0.4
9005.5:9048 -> 0.3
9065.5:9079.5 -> 0.1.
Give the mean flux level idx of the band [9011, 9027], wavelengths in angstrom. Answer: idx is 21.5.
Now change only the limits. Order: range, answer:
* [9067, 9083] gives 21.8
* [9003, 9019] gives 21.2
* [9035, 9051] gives 22.4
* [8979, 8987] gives 22.2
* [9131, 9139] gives 21.8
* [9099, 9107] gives 21.7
